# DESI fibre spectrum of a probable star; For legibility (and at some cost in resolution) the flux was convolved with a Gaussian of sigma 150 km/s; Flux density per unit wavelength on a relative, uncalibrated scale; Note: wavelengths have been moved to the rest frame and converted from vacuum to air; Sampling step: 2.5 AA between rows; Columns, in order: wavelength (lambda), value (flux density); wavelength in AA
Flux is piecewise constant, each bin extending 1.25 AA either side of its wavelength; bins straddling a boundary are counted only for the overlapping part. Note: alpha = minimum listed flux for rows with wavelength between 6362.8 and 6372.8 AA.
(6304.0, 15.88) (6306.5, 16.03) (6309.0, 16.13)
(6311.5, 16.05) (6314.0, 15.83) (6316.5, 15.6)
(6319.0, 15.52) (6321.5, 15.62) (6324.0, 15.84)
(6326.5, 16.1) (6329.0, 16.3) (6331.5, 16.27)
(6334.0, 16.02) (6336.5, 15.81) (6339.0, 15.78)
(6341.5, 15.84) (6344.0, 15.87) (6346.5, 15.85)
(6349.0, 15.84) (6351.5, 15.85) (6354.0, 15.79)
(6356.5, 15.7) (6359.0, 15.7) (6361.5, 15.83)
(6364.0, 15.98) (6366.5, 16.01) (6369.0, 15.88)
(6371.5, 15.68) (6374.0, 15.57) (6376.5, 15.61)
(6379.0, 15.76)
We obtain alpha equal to 15.68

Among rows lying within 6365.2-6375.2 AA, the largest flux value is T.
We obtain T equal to 16.01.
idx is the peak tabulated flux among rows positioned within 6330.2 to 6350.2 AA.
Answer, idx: 16.27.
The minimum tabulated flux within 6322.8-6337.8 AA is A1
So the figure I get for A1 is 15.81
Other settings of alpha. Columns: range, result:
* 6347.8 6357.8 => 15.7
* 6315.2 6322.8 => 15.52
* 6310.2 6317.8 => 15.6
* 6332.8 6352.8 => 15.78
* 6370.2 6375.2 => 15.57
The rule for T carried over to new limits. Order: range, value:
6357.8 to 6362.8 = 15.83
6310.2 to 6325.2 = 16.05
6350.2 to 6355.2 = 15.85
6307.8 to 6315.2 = 16.13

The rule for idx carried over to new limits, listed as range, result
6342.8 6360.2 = 15.87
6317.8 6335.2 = 16.3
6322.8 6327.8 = 16.1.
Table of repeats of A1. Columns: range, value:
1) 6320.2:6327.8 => 15.62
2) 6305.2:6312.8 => 16.03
